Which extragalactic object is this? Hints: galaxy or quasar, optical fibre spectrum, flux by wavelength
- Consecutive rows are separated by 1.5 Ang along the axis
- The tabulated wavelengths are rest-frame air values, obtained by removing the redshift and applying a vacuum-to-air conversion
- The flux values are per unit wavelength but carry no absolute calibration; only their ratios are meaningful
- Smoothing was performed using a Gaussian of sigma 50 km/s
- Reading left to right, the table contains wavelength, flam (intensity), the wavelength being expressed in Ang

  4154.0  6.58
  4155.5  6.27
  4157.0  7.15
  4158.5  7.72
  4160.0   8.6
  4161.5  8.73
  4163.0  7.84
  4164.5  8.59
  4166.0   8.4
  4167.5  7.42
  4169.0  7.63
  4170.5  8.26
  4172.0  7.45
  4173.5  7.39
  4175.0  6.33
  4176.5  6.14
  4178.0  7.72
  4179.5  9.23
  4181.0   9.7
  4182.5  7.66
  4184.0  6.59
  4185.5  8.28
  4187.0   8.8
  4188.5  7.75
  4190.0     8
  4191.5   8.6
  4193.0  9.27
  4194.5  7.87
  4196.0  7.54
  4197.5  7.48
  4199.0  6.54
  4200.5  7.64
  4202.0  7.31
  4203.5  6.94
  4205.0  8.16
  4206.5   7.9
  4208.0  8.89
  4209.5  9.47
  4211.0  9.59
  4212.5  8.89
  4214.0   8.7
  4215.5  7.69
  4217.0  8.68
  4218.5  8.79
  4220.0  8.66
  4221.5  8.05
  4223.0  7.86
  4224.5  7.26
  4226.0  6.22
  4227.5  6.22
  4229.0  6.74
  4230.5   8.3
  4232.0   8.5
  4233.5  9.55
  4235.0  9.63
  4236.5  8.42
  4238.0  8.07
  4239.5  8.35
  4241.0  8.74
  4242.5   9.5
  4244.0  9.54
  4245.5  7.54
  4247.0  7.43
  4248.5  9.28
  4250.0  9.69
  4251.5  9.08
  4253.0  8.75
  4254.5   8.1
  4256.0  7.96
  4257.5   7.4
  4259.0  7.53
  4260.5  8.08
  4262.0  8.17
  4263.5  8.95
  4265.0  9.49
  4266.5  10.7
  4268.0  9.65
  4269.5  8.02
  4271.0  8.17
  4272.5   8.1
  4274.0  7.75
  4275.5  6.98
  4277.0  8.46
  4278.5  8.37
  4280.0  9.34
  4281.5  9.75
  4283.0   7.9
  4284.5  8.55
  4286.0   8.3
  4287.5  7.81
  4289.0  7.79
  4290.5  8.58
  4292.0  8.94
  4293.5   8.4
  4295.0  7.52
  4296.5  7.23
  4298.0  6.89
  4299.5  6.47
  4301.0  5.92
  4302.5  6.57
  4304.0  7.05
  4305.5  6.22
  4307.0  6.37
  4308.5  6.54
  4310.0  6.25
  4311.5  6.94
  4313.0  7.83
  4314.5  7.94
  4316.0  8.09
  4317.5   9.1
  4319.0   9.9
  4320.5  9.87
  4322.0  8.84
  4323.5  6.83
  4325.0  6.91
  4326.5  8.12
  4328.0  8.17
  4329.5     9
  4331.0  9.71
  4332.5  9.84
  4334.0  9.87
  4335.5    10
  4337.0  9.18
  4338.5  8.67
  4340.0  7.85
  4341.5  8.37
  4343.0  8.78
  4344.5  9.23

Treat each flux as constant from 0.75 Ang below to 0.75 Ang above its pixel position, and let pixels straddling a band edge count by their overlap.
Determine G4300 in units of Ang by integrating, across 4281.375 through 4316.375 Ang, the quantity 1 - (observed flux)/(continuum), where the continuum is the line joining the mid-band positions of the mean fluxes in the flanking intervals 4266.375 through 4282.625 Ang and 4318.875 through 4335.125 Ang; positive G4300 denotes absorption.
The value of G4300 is 4.96 Ang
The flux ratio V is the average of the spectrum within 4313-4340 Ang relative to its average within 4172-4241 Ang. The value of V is 1.1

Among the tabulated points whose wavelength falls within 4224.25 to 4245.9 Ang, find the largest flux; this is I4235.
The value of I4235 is 9.63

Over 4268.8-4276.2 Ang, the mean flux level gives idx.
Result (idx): 7.81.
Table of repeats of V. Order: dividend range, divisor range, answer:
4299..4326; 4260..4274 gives 0.85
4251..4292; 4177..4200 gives 1.05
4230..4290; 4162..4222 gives 1.06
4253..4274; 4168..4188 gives 1.09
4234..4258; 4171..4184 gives 1.13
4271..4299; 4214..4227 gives 1.03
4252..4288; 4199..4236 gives 1.04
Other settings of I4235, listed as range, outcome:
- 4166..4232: 9.7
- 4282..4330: 9.9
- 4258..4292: 10.7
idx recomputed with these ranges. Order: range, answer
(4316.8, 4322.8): 9.41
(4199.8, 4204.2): 7.3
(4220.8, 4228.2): 7.12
